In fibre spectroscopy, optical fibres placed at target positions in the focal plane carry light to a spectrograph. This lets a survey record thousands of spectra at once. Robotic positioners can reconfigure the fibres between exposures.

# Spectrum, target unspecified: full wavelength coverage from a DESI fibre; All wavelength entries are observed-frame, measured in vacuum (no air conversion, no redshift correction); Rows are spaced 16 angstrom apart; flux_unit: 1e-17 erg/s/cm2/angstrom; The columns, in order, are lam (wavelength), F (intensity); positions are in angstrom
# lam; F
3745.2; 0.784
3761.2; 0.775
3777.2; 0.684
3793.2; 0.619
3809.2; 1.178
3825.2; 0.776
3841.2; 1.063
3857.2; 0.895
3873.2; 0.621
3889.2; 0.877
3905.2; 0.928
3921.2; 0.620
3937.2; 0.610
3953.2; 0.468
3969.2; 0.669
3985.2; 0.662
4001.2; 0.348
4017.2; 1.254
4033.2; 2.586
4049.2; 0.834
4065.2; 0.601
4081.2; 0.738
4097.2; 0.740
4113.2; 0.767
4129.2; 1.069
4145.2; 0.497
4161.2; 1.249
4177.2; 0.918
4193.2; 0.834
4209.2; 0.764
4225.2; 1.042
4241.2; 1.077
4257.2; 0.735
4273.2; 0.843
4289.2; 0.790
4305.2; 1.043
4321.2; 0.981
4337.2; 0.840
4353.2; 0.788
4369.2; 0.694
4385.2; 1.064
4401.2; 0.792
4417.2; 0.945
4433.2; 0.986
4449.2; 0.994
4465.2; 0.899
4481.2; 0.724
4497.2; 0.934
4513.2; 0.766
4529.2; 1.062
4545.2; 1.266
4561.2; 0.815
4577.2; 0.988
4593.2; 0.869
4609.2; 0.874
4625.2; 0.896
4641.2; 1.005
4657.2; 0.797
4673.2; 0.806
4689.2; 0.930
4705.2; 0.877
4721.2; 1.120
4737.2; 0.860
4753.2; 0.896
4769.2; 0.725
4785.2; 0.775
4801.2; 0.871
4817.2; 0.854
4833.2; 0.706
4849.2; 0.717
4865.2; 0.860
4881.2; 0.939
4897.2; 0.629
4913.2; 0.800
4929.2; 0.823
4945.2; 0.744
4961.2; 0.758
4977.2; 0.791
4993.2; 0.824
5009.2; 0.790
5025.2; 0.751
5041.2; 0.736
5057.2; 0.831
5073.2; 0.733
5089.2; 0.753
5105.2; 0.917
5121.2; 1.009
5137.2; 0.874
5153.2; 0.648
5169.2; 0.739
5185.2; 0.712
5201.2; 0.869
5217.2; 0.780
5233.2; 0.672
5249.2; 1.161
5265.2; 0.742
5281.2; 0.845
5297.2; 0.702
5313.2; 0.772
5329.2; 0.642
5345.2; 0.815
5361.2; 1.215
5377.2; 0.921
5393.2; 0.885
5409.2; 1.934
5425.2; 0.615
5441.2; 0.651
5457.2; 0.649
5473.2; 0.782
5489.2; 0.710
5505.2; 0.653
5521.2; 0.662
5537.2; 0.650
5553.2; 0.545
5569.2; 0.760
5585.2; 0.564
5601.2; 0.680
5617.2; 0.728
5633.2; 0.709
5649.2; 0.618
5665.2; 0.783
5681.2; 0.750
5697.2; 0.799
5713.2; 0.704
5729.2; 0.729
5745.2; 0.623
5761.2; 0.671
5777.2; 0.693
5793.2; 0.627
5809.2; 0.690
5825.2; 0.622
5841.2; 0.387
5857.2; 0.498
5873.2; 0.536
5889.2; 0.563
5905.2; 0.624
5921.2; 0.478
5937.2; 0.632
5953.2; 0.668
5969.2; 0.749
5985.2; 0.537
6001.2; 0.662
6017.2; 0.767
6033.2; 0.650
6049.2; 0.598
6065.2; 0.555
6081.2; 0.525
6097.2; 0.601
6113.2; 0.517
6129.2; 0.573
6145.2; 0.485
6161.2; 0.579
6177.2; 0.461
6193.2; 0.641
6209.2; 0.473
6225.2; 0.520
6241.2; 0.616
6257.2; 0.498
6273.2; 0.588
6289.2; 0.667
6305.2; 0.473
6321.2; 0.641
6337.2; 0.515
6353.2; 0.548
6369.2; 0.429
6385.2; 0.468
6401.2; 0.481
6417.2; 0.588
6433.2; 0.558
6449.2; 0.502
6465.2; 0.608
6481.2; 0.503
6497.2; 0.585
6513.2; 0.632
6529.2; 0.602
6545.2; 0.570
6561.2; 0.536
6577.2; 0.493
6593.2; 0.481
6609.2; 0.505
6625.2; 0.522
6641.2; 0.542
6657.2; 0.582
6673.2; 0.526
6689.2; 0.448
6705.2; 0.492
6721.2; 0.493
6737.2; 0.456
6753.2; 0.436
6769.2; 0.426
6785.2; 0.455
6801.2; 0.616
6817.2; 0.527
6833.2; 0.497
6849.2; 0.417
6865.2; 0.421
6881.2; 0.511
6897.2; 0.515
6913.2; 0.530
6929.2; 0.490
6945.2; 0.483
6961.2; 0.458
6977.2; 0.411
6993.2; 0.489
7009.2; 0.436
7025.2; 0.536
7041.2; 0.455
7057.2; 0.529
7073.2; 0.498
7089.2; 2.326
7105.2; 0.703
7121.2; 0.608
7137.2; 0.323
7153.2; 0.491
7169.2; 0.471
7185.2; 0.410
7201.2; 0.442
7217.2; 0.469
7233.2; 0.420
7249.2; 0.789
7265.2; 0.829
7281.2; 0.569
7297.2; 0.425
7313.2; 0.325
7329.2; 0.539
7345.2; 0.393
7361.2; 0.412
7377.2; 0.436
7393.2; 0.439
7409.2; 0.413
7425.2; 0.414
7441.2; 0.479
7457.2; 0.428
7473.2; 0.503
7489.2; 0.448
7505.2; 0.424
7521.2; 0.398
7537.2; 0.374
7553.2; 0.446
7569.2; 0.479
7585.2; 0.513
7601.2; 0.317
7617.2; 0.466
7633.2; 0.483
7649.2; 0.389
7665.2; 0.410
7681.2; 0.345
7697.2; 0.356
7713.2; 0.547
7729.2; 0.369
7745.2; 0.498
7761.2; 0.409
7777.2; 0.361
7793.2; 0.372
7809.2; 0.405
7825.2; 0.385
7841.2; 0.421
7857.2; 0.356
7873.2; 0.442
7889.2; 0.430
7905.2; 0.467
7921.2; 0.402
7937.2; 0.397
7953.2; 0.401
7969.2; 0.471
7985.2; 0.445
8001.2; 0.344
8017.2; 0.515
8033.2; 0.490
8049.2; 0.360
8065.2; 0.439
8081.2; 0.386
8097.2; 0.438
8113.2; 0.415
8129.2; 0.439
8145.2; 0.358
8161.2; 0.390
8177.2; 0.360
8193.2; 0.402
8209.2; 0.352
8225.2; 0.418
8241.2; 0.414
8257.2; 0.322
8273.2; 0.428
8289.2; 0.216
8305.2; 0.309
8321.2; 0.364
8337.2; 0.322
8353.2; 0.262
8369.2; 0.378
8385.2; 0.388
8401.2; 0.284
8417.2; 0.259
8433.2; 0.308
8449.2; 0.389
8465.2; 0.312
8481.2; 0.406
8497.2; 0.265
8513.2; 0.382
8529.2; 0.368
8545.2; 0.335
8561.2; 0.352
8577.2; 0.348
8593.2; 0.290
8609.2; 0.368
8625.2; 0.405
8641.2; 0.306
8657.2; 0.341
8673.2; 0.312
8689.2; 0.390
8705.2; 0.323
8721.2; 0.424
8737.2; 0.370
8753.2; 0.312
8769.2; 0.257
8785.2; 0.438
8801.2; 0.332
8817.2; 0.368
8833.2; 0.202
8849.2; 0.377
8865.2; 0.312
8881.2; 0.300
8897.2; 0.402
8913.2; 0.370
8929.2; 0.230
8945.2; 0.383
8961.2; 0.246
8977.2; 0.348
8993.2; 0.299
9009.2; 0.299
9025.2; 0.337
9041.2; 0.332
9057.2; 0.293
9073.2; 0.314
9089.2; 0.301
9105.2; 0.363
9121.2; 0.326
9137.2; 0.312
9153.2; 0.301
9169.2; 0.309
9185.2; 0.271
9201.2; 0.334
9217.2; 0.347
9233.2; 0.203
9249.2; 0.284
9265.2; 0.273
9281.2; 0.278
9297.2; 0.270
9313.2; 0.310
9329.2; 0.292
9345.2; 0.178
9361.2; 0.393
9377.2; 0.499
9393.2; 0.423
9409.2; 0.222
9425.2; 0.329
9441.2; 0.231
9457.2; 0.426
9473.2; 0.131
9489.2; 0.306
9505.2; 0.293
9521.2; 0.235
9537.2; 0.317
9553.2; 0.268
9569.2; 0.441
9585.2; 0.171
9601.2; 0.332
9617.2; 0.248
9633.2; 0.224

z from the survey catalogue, 0.080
